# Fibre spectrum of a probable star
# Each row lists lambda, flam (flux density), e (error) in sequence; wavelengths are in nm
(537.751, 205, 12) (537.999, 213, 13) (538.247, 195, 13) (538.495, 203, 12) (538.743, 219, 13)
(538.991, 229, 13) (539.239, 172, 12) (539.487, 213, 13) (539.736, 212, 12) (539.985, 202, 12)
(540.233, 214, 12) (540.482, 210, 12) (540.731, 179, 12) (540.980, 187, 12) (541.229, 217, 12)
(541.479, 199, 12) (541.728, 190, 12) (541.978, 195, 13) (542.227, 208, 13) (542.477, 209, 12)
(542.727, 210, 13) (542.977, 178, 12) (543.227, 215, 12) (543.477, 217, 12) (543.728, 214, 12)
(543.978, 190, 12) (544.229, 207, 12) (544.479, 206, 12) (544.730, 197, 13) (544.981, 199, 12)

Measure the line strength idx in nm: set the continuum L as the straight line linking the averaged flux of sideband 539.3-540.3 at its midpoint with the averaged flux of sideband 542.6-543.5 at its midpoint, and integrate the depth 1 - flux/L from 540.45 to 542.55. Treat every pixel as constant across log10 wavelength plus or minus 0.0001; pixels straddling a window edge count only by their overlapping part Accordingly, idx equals 0.07 nm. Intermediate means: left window 208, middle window 199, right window 204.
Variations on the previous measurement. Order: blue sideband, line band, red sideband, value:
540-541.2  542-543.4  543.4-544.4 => 0.001 nm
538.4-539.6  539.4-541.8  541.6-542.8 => 0.028 nm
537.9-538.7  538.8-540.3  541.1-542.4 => -0.025 nm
